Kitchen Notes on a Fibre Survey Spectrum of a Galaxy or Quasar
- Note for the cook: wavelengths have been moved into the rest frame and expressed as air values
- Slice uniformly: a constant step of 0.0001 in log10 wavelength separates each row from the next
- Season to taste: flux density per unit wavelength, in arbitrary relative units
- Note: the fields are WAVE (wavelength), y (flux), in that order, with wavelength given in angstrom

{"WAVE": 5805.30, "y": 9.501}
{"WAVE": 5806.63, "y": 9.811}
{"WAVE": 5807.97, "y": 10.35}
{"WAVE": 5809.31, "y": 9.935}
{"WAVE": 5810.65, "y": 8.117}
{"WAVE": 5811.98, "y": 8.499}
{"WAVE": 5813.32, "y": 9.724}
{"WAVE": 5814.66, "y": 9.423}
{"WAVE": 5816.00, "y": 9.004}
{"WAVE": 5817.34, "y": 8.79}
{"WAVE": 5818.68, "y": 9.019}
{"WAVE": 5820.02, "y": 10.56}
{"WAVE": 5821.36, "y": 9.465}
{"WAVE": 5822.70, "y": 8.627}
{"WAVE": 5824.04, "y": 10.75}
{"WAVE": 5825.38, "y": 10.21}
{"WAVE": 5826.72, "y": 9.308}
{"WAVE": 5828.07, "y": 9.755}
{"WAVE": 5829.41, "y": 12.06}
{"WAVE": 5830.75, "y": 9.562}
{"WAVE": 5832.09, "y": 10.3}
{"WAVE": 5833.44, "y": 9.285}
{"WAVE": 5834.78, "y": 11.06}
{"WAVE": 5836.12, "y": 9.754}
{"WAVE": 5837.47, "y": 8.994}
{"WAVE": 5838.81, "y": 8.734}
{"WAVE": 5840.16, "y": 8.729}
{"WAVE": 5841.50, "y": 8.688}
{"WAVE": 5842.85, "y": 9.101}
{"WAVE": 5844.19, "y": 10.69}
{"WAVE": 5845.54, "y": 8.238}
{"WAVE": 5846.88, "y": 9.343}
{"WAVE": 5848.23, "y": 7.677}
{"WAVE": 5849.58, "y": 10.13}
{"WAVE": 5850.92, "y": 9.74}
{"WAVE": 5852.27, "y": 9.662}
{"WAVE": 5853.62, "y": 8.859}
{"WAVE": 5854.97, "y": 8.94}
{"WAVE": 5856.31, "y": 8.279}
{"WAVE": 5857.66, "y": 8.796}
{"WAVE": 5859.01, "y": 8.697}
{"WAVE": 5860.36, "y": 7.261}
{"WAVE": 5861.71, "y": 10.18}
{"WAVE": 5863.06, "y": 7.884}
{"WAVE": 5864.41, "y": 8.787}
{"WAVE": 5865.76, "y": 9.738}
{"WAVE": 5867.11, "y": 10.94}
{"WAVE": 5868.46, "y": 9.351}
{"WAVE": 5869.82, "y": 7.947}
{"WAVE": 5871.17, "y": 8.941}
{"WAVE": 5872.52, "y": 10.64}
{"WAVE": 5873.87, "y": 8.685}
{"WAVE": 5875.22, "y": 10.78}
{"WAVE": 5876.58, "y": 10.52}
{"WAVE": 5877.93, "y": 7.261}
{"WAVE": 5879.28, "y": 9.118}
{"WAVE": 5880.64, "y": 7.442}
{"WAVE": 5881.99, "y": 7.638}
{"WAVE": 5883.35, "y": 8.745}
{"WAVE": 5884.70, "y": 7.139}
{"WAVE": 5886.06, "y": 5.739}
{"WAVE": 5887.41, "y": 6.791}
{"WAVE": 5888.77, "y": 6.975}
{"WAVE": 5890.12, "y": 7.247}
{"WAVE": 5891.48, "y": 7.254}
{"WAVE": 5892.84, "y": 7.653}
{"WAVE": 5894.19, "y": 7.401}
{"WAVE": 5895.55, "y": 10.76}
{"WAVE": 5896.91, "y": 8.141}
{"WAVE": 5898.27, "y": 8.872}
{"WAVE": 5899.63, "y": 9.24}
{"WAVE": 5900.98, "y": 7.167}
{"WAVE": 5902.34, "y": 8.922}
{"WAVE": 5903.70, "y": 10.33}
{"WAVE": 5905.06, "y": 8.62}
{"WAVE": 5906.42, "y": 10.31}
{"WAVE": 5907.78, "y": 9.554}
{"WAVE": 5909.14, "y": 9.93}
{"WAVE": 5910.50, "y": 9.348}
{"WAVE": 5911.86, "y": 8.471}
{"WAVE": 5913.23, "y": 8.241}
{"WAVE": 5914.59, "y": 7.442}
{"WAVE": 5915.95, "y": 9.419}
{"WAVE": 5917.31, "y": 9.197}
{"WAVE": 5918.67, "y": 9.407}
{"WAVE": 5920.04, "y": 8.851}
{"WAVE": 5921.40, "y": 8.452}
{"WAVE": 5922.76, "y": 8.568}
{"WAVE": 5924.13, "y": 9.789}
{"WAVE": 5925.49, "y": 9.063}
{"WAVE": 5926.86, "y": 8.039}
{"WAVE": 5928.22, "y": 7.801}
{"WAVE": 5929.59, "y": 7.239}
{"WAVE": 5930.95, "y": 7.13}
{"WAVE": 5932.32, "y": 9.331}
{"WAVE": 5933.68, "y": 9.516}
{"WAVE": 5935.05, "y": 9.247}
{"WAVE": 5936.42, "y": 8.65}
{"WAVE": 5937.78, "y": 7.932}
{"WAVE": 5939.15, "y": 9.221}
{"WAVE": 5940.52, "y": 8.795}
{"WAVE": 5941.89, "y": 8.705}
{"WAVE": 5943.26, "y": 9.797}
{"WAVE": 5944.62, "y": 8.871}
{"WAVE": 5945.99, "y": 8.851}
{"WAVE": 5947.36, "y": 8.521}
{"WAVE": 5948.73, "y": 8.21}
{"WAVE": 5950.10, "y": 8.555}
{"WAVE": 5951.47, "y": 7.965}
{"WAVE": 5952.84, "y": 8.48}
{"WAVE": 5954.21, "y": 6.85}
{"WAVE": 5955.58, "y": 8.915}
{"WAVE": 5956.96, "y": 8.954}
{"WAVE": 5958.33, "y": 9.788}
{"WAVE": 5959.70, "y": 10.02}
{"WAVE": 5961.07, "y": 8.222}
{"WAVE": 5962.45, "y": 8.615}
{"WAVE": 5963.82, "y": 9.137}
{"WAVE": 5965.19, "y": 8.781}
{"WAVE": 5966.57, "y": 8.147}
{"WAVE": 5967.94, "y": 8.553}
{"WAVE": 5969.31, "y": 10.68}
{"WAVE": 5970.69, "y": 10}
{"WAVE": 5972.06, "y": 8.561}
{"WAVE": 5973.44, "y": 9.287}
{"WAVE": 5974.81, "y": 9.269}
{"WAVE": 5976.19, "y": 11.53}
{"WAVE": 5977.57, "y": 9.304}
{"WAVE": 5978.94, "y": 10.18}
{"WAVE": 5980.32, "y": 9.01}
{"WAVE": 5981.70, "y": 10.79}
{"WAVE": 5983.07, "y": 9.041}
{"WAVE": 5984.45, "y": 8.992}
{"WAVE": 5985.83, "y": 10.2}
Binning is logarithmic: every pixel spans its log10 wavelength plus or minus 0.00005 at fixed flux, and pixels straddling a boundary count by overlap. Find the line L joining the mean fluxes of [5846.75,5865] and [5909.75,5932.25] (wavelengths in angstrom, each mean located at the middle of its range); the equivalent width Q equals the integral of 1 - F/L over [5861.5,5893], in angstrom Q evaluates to 1.1 angstrom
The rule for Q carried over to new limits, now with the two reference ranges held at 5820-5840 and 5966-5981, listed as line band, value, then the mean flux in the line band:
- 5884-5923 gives 4.88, 8.47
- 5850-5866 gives 1.44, 8.9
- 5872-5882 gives 0.68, 9.08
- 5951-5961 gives 0.90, 8.7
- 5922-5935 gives 1.47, 8.53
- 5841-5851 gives 0.64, 9.18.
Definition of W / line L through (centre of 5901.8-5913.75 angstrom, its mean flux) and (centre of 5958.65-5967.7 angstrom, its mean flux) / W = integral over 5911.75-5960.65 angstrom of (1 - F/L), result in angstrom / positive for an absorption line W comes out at 2.1 angstrom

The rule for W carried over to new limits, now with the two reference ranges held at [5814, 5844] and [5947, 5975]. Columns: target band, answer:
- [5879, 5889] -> 2.0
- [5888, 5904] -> 1.6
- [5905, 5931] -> 0.9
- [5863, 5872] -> 0.2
